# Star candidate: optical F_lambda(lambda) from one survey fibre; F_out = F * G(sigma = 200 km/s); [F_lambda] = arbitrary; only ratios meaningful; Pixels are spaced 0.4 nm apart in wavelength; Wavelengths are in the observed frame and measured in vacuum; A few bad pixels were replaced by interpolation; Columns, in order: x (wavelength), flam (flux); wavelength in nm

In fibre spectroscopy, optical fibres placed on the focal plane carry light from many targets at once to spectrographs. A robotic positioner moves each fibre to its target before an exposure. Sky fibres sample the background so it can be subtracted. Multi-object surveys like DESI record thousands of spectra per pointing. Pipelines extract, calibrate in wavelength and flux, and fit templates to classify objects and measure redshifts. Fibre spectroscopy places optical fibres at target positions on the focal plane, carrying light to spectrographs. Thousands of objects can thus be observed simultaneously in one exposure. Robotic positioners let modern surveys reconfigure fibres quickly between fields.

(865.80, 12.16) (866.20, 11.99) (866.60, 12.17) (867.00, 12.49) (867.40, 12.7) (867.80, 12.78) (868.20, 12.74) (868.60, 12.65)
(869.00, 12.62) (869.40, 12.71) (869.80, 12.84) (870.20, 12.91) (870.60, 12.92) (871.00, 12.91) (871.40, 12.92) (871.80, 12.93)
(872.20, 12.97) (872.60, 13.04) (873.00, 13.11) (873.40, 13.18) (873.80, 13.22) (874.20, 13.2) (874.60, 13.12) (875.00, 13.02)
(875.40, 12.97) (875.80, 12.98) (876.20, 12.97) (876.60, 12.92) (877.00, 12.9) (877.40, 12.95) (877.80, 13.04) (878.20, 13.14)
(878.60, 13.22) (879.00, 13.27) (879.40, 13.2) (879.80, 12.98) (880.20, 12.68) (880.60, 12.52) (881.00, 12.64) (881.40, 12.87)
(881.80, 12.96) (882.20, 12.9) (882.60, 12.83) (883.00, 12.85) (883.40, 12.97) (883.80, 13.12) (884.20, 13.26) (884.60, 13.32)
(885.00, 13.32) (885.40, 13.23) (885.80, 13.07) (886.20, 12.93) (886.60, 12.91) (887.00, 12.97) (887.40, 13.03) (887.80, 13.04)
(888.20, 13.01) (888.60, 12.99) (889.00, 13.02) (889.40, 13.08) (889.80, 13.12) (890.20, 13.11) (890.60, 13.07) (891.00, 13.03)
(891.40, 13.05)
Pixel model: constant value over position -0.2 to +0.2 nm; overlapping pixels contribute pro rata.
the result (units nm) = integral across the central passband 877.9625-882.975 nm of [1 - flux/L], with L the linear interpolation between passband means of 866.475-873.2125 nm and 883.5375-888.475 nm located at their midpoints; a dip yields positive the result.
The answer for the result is 0.02 nm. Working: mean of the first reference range 12.8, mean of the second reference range 13.1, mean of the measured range 12.9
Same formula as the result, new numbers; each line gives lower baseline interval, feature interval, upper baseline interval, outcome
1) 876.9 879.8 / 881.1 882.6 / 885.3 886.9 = 0.02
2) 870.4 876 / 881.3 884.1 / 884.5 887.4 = 0.03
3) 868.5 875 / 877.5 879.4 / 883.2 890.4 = -0.02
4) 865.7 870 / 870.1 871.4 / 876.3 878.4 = -0.02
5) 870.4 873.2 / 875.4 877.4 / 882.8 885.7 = 0.01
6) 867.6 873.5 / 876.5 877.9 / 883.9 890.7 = 0.00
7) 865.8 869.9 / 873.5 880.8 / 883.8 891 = -0.12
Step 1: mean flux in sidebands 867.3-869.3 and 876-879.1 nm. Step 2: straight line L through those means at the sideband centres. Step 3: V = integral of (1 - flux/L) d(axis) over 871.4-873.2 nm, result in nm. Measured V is -0.022 nm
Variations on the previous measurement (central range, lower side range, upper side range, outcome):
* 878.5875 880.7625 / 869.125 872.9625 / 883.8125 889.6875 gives 0.01 nm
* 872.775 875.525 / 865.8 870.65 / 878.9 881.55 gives -0.08 nm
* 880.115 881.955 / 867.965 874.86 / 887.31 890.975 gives 0.04 nm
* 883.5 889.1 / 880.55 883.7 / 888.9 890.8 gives -0.05 nm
